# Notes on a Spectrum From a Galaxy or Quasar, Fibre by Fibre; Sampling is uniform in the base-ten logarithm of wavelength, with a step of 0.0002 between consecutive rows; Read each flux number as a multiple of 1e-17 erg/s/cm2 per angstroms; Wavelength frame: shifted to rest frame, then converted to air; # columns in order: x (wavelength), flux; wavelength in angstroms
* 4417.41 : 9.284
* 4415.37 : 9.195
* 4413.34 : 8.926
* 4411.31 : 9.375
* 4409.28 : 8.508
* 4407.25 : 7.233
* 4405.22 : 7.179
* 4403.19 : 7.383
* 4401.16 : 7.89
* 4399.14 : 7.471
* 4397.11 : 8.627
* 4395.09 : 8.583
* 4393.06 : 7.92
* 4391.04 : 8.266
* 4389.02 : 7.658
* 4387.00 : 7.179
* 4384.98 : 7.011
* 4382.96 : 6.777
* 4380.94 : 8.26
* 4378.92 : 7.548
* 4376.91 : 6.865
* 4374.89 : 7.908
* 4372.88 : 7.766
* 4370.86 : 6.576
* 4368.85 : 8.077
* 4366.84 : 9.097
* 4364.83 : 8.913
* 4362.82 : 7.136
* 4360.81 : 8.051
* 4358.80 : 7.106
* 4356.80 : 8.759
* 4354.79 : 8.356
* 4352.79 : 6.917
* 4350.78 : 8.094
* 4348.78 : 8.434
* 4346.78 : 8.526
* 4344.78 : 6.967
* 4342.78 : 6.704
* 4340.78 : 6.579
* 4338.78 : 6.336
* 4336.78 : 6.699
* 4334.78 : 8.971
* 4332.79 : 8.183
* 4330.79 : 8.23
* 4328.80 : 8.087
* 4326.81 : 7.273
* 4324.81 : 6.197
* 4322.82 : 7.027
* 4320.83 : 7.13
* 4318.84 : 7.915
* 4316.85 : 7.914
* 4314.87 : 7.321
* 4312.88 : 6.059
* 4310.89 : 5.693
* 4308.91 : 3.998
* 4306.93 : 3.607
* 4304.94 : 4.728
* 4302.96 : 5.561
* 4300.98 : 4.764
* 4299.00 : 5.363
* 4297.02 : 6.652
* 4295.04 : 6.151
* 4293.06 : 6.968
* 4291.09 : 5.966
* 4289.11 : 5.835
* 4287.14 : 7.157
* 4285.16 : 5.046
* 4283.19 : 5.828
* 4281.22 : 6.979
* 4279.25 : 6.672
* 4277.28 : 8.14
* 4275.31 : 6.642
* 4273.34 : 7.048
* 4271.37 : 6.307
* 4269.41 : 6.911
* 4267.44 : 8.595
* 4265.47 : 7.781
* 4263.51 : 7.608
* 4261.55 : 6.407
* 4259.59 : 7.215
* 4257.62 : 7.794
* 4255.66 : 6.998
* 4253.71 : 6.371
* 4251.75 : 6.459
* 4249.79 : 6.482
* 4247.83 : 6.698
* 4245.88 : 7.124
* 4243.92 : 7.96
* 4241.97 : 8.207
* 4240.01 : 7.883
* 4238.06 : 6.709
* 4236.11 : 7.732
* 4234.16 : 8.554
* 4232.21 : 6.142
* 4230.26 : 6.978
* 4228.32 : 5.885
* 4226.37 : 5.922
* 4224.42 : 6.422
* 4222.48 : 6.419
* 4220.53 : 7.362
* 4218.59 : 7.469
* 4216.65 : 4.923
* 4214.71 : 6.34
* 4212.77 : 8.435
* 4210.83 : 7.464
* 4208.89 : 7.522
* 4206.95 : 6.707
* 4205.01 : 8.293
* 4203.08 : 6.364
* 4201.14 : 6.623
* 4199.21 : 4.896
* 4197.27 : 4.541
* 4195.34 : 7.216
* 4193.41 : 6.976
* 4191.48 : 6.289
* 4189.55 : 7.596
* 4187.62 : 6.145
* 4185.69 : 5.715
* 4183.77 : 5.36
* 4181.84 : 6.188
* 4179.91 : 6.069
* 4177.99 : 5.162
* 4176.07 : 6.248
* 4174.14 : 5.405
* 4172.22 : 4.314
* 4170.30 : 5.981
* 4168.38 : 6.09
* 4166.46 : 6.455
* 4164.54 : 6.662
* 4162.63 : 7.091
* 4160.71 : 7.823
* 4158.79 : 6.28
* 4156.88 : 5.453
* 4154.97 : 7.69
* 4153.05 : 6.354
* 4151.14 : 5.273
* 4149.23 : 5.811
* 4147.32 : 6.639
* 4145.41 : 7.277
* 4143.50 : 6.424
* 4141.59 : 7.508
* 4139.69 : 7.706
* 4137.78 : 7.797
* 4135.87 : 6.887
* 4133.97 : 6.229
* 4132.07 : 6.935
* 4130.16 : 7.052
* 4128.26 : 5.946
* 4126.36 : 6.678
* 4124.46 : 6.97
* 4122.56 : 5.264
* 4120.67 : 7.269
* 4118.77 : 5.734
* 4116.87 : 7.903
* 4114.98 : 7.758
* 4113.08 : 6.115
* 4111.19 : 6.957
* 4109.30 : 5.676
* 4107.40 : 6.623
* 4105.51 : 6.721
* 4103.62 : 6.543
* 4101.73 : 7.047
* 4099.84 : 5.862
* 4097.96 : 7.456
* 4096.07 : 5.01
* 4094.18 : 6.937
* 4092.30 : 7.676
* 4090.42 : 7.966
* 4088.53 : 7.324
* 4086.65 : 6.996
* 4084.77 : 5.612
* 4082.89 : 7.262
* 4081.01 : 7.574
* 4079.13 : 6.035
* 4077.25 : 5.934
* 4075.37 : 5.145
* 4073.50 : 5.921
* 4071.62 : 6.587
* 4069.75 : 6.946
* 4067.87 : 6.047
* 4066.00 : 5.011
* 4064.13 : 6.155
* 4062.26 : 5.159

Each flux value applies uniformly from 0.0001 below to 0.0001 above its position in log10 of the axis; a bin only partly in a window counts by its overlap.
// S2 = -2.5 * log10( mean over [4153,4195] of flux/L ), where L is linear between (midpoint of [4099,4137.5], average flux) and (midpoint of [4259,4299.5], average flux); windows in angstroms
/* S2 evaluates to 0.07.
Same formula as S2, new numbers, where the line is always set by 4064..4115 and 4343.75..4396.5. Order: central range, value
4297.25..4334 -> 0.18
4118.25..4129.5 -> 0.05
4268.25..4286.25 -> 0.11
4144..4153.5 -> 0.09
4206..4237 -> 0.04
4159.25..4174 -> 0.10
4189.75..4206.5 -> 0.09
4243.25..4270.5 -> 0.02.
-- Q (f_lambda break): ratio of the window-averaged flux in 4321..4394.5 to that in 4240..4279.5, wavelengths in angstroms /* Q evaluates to 1.06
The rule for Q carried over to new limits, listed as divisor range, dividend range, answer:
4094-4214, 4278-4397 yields 1.08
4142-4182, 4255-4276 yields 1.16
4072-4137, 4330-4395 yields 1.16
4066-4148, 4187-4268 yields 1.04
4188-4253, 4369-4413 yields 1.13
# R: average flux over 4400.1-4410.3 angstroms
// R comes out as 7.64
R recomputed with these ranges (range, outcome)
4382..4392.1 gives 7.39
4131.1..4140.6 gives 7.1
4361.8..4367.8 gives 8.37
